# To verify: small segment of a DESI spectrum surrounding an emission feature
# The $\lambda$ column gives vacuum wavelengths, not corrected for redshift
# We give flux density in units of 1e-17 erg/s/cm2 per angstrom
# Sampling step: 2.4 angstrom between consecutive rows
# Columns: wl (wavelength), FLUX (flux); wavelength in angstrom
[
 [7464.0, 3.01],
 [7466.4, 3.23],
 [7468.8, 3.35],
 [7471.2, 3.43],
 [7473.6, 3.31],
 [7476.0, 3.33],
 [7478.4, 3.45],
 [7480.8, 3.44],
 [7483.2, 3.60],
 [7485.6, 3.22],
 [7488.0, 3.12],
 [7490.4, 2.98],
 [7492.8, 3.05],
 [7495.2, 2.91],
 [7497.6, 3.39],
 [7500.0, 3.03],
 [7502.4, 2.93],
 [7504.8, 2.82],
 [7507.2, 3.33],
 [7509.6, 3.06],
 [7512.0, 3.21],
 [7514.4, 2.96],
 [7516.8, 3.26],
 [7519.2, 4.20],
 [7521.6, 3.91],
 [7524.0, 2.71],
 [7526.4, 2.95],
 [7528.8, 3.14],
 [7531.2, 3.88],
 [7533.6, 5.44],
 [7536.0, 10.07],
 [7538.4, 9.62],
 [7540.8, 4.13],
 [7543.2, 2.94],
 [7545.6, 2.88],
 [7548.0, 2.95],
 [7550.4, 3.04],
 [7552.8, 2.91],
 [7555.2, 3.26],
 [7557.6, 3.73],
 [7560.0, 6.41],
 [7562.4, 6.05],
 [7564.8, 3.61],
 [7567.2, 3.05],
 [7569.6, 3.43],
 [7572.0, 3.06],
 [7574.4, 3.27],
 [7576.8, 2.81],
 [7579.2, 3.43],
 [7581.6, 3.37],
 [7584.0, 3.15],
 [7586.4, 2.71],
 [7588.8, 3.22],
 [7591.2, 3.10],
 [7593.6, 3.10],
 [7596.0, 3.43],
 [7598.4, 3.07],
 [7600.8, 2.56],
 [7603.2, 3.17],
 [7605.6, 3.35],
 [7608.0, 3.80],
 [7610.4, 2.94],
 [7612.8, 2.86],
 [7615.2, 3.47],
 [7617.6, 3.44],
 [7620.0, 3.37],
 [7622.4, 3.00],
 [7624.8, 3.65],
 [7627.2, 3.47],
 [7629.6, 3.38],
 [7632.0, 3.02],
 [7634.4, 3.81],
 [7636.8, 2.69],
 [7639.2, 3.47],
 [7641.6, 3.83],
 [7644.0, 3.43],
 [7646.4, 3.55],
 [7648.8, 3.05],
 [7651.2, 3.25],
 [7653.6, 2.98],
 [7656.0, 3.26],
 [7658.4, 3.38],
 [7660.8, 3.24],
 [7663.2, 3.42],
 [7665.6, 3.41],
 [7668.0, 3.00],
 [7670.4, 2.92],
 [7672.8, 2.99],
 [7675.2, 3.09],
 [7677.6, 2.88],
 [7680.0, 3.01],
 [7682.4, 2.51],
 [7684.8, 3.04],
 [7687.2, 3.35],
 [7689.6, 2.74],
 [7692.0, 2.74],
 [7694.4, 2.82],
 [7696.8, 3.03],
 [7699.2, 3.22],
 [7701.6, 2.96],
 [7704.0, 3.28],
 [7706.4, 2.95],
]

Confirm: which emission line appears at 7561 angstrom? [N II]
